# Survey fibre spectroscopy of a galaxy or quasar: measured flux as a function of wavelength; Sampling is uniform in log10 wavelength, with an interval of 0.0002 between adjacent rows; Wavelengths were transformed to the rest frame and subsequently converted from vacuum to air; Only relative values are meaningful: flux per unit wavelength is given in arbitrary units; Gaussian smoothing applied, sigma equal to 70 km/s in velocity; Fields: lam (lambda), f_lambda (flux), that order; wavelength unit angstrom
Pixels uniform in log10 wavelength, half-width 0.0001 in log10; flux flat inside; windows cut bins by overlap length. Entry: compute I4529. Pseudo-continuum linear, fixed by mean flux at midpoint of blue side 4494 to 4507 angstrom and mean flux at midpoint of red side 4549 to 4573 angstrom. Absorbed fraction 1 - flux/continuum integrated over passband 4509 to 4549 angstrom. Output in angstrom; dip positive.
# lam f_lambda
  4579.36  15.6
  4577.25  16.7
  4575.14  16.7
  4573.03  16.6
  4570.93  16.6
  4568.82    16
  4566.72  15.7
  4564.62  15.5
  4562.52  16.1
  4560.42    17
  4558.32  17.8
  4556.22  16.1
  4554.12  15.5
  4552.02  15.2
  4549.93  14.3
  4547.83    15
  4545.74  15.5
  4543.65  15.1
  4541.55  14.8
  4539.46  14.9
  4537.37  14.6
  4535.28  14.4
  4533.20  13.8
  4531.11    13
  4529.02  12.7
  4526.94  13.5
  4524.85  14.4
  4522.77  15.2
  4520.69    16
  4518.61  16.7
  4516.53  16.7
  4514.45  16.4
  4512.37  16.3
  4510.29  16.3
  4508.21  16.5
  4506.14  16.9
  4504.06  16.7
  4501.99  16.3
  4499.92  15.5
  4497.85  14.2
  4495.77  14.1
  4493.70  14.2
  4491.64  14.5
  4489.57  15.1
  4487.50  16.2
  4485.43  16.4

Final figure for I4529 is 1.8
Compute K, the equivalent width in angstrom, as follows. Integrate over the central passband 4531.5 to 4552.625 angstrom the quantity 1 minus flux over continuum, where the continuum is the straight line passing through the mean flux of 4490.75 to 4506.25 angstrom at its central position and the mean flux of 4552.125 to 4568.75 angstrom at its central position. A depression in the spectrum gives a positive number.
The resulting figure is 1.6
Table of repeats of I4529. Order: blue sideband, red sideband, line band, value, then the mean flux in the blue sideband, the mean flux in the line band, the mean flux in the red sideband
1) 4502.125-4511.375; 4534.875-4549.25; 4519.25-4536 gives 1.5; 16.6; 14.2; 14.9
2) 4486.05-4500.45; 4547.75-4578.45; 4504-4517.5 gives -1.2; 14.8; 16.5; 16.1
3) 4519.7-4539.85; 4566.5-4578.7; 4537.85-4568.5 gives -0.4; 14.2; 15.6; 16.4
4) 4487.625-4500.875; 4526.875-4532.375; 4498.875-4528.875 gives -4.5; 14.7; 15.9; 13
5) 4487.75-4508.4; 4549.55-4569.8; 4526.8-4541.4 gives 1.7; 15.4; 13.9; 16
